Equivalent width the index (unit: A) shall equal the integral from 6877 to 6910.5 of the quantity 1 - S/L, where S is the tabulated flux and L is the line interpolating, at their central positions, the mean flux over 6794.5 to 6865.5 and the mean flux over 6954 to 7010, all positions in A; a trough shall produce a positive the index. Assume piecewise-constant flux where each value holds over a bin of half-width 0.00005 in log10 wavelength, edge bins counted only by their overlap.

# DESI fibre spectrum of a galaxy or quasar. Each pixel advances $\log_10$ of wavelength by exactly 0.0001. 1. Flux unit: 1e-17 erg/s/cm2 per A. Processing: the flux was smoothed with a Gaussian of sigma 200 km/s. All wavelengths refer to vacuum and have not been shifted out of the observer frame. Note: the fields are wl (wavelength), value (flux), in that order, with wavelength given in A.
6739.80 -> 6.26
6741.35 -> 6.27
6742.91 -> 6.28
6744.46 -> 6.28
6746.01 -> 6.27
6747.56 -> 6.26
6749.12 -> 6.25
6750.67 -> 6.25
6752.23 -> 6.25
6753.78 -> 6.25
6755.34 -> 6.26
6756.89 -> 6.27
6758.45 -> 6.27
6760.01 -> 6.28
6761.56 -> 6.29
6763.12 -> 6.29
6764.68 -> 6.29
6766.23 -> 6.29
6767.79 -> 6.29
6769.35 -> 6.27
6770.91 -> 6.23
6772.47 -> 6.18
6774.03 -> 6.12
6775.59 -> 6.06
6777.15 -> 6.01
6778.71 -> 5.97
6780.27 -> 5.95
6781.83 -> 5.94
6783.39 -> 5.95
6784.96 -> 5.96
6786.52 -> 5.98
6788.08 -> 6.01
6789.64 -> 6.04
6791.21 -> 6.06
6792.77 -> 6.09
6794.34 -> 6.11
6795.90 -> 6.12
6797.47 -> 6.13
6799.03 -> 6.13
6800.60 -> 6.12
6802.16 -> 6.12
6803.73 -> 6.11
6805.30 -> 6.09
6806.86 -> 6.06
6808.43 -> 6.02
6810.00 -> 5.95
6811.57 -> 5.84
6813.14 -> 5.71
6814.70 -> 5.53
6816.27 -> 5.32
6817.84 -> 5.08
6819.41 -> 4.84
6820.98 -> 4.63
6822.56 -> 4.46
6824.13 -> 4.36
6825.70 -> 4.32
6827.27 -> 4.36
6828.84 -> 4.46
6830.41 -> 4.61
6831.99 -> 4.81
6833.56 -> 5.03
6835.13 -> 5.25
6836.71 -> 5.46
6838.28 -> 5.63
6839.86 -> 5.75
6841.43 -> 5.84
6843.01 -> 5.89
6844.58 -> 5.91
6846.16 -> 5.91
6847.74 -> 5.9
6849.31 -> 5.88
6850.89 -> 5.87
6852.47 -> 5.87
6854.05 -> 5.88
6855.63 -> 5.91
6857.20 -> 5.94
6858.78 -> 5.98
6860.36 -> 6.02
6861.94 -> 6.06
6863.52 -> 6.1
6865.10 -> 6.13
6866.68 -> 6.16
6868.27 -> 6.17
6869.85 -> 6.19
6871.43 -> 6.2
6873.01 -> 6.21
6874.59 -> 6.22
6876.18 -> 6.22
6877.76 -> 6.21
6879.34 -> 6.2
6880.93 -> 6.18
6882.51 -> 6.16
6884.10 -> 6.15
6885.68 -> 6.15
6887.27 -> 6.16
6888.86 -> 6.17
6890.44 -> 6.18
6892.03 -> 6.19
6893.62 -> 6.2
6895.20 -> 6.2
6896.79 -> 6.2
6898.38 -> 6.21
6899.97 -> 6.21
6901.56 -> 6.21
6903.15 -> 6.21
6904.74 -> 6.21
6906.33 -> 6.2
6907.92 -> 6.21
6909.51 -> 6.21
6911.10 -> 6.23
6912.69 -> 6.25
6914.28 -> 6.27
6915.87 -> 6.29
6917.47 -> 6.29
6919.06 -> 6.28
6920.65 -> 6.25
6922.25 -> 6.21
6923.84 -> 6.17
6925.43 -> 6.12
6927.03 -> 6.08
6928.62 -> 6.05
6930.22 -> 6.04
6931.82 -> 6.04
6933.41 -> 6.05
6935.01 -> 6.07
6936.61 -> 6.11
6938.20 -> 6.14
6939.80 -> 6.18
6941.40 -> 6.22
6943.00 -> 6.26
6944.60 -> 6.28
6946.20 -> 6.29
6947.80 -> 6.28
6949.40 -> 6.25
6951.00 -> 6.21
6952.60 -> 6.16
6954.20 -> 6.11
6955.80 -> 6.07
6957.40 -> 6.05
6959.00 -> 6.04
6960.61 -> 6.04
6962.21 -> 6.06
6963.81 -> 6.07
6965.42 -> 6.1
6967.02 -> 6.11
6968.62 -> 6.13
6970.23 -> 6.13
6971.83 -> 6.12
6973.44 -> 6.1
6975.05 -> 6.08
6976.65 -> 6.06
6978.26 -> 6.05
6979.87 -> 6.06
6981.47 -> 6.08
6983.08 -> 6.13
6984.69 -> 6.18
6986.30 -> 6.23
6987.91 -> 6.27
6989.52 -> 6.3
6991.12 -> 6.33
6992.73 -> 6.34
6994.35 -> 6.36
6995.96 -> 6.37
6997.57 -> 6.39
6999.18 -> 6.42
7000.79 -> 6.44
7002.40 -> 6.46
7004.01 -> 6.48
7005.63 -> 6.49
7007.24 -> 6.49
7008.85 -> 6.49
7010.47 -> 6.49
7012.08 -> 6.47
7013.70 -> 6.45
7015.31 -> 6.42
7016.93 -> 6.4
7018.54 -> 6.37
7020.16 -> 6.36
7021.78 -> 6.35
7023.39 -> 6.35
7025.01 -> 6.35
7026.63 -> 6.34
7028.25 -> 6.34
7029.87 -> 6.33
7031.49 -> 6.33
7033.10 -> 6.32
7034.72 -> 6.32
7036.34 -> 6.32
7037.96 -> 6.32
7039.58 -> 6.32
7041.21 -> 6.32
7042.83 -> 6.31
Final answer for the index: -1.9 A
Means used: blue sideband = 5.59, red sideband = 6.22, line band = 6.19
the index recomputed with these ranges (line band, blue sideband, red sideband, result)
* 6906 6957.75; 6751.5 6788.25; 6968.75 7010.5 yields 0.5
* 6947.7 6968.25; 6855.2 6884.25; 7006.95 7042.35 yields 0.5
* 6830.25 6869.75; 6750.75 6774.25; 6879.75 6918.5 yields 2.8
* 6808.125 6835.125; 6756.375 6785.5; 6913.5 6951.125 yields 5.1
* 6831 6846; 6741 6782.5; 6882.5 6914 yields 1.7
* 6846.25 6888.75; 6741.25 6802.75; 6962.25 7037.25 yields 0.9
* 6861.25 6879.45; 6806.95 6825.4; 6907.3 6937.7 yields -1.4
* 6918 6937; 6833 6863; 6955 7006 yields -0.3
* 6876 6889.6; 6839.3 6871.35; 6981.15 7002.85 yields -0.3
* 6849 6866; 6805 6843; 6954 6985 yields -1.7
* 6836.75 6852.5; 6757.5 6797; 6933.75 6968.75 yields 0.8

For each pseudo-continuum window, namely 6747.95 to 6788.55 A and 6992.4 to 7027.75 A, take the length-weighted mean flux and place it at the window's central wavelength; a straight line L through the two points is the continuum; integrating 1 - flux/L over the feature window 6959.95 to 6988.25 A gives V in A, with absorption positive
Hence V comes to 1.18 A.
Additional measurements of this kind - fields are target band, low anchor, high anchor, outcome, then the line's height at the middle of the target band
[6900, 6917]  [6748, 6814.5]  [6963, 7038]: 0.0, 6.22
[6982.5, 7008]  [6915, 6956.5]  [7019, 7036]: -0.3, 6.28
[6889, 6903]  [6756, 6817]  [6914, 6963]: -0.2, 6.13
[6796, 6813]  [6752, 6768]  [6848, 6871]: 0.3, 6.16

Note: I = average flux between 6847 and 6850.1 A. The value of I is 5.9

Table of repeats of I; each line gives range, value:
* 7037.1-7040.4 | 6.31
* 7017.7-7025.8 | 6.36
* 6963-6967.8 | 6.09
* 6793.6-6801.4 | 6.13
